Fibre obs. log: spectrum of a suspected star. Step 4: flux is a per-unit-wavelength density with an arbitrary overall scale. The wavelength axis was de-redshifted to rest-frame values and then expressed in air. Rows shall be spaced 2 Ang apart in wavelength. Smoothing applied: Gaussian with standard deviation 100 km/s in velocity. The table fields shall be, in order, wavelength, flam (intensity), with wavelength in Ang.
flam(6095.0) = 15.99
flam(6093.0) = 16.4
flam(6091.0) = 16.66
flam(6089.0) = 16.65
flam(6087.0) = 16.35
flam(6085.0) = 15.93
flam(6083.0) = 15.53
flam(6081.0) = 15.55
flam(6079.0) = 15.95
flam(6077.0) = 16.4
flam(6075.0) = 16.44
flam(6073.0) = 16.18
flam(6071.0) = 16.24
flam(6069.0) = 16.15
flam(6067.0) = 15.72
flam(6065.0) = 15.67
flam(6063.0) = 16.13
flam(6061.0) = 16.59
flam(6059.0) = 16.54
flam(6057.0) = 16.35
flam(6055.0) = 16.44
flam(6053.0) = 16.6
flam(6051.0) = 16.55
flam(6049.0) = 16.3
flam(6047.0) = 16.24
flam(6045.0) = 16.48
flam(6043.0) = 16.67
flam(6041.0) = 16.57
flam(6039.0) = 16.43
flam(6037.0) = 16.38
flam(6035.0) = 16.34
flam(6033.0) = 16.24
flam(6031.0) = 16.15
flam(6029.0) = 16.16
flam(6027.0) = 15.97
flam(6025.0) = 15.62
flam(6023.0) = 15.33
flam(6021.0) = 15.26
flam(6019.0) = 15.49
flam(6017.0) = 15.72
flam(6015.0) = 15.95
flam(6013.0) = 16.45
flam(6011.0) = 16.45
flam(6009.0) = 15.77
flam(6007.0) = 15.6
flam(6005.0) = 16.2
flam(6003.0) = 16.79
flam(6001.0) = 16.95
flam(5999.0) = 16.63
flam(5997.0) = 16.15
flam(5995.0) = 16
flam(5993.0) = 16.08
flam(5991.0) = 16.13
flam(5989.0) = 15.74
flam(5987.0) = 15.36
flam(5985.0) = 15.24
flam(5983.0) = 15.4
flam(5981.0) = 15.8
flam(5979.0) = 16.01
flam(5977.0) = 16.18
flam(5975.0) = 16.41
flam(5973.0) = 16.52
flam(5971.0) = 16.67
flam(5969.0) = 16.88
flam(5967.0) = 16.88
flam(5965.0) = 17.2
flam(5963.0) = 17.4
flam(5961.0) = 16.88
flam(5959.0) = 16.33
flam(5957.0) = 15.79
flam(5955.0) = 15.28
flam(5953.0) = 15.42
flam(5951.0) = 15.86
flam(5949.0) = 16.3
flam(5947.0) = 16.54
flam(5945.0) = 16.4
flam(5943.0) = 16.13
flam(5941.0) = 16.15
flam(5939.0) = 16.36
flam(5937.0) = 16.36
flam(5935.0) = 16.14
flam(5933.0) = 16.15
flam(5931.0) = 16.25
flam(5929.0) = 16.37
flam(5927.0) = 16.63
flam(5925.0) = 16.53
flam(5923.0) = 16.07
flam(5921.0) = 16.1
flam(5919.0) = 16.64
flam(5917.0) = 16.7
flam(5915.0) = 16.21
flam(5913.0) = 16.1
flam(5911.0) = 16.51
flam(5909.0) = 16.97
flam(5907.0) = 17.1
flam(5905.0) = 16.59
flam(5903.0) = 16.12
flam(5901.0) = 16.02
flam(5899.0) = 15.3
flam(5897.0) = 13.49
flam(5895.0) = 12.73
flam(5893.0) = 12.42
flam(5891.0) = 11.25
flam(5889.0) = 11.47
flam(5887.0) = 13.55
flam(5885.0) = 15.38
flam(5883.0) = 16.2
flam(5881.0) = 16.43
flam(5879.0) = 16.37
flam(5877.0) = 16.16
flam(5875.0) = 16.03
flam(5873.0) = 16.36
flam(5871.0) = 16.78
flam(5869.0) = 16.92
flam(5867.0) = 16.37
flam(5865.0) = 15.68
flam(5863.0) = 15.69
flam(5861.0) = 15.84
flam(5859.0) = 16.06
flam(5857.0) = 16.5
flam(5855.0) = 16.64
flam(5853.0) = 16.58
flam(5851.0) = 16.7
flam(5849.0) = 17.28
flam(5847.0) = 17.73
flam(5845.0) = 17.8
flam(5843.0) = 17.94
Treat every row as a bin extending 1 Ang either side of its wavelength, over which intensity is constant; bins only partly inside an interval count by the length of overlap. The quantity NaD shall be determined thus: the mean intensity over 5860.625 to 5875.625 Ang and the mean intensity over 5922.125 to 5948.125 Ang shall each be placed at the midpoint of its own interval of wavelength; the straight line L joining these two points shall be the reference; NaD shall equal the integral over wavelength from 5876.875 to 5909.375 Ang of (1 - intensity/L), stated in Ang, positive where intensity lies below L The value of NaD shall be 2.8 Ang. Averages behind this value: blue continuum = 16.2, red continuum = 16.3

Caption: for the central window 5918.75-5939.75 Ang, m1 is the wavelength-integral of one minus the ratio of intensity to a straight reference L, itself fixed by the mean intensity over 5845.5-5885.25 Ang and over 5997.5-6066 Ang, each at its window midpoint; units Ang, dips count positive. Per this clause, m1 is 0.0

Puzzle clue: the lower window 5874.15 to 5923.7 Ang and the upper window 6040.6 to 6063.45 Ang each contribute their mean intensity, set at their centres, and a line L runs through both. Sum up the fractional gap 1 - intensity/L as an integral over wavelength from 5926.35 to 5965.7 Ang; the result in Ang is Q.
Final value -1.5 Ang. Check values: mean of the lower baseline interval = 15.4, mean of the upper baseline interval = 16.5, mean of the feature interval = 16.3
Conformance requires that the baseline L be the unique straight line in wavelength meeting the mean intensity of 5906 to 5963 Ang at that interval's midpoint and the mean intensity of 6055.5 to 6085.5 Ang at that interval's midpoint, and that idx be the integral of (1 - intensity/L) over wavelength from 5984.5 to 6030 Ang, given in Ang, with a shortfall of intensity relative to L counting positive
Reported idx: 0.7 Ang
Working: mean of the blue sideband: 16.3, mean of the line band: 16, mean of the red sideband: 16.1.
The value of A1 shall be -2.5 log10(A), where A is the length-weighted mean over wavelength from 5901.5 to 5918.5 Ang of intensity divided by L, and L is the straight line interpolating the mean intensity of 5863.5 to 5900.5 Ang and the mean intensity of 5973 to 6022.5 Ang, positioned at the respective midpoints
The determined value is -0.090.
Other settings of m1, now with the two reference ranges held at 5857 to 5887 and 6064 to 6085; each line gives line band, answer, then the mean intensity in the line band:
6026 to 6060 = -0.8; 16.4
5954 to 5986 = -0.5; 16.3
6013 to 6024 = 0.3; 15.6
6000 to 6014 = -0.3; 16.3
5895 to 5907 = 0.5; 15.4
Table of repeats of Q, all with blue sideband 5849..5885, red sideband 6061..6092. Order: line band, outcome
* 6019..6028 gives 0.4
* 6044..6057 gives -0.2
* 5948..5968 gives -0.1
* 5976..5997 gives 0.5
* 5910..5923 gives -0.1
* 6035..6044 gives -0.2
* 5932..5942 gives 0.0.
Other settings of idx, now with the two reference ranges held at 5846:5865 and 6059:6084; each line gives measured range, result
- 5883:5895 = 2.4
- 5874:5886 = 0.3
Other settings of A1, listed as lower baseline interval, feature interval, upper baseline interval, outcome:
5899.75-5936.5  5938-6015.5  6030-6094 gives 0.01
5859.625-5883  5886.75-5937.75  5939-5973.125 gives 0.06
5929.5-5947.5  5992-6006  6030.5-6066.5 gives -0.01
